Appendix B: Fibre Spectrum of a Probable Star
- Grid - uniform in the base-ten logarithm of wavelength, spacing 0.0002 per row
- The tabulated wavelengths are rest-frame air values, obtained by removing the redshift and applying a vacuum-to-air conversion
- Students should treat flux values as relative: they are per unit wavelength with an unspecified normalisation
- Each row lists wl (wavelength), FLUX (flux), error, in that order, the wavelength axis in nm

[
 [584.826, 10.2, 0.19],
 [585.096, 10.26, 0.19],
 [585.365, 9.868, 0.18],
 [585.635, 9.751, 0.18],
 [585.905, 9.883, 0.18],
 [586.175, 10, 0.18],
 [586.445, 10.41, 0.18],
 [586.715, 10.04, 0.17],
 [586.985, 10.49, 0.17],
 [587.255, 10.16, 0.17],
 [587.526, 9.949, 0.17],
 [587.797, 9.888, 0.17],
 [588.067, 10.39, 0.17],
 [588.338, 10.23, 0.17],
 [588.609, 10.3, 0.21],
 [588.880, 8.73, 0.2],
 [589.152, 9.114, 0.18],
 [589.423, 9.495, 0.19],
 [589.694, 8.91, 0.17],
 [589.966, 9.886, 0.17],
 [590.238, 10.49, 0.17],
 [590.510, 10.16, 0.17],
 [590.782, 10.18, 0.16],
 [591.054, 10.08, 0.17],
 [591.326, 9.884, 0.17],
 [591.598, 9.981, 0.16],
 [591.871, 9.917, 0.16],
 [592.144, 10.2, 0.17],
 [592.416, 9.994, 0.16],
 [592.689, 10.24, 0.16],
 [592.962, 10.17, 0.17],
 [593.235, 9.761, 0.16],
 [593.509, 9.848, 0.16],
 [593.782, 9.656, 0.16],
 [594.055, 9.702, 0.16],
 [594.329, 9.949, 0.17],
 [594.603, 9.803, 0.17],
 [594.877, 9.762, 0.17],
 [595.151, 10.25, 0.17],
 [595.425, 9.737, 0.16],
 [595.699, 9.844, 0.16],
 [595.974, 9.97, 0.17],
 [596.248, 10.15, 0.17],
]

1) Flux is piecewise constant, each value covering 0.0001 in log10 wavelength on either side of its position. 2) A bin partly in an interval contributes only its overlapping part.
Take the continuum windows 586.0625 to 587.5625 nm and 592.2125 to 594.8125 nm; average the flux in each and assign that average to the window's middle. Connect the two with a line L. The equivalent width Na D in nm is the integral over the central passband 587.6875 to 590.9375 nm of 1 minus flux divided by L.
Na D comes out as 0.09 nm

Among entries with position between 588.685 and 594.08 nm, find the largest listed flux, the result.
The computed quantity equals 10.49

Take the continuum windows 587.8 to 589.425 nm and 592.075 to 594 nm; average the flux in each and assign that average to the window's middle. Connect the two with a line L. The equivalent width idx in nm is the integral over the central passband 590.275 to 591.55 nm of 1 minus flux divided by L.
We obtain -0.03 nm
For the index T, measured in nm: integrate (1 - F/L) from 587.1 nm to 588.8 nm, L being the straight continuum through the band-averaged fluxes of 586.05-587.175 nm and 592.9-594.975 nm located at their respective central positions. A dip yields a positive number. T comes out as 0.009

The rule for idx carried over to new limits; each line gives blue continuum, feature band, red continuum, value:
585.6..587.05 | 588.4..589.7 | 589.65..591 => 0.08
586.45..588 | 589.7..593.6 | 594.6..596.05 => 0.00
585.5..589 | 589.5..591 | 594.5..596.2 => 0.01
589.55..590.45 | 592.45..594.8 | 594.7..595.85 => -0.01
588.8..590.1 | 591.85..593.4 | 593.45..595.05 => -0.07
